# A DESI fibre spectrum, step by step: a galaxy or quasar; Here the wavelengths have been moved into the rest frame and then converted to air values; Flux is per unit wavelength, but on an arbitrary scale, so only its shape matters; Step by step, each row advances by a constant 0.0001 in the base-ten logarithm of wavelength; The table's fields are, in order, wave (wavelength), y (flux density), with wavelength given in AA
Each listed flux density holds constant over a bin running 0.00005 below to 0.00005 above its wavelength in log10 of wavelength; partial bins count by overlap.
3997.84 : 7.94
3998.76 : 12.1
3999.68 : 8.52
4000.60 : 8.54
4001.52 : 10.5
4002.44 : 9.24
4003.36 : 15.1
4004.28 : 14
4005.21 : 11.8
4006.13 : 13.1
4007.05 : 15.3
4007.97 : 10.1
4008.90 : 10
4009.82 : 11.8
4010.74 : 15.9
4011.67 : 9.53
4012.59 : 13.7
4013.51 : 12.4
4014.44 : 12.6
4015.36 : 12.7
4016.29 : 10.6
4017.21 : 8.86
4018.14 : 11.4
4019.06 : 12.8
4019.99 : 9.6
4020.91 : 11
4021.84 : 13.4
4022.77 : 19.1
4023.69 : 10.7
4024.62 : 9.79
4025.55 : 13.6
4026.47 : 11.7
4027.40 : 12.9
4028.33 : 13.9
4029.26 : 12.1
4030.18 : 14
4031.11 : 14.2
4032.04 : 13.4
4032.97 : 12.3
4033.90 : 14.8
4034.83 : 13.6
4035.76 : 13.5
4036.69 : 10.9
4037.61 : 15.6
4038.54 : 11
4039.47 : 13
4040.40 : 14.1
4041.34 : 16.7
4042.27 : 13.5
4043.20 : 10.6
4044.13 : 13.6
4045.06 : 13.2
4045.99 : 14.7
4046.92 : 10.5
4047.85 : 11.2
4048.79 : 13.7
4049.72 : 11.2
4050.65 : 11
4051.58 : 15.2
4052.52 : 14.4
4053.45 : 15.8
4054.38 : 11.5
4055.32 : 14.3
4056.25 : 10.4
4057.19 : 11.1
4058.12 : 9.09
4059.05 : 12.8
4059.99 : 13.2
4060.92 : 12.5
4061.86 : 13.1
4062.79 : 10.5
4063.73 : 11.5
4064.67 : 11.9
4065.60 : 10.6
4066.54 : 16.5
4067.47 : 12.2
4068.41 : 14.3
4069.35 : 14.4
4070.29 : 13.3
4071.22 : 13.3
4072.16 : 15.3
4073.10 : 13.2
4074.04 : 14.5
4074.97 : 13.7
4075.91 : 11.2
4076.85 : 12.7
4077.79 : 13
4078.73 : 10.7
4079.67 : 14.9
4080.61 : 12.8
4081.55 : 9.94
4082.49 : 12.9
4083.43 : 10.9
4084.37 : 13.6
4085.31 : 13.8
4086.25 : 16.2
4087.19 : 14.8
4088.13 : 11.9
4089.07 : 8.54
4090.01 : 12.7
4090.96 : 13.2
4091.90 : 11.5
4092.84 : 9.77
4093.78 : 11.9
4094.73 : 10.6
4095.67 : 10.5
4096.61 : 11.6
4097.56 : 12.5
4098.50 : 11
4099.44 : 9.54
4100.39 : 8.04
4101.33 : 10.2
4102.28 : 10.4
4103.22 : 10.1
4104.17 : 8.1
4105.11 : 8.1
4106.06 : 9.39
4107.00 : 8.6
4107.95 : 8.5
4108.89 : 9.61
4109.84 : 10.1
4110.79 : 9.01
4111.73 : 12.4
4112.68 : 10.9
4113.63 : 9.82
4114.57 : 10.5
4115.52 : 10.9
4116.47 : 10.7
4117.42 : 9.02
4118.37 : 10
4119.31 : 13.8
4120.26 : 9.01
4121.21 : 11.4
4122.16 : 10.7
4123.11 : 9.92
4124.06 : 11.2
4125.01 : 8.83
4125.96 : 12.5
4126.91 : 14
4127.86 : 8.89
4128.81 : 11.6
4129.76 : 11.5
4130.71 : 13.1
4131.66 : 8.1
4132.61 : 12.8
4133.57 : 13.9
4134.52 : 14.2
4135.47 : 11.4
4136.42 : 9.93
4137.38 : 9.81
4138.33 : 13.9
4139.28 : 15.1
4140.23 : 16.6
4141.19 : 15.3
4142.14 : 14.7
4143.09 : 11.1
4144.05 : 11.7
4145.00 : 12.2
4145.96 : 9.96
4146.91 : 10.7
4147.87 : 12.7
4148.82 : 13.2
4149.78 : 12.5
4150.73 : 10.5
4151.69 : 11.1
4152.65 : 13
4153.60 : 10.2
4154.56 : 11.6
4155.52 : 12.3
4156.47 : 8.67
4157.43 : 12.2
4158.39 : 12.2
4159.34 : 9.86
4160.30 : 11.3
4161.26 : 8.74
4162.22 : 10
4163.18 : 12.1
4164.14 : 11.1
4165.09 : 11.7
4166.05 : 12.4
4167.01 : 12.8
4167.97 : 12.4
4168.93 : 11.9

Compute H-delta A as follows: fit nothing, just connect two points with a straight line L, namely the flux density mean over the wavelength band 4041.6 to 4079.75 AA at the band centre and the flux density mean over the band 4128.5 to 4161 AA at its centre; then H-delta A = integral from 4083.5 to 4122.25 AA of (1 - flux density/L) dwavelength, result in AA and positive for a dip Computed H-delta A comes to 5.0 AA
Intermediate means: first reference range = 12.8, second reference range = 12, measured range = 10.8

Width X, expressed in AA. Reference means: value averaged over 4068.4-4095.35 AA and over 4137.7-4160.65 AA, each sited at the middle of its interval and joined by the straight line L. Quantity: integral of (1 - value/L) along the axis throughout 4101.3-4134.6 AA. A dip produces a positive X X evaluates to 4.9 AA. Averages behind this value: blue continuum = 12.7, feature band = 10.6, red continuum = 12.2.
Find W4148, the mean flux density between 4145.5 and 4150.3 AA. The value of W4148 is 11.8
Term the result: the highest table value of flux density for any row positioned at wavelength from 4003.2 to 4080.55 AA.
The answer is 19.1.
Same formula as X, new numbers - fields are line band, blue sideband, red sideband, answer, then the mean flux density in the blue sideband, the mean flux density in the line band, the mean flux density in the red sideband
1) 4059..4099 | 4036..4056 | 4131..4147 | 1.1 AA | 13.1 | 12.6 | 12.5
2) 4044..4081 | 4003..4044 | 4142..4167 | -1.4 AA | 12.7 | 12.8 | 11.4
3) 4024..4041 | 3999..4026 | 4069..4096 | -1.3 AA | 11.9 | 13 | 12.6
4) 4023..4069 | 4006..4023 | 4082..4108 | -4.1 AA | 12.2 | 12.8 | 11.1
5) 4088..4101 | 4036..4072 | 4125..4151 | 1.7 AA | 12.8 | 10.9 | 12.2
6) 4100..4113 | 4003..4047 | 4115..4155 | 2.7 AA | 12.8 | 9.53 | 11.7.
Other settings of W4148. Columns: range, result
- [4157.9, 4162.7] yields 10.4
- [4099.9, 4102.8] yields 9.55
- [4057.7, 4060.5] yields 11.8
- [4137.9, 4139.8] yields 14.6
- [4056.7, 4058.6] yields 10.1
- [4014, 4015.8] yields 12.7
